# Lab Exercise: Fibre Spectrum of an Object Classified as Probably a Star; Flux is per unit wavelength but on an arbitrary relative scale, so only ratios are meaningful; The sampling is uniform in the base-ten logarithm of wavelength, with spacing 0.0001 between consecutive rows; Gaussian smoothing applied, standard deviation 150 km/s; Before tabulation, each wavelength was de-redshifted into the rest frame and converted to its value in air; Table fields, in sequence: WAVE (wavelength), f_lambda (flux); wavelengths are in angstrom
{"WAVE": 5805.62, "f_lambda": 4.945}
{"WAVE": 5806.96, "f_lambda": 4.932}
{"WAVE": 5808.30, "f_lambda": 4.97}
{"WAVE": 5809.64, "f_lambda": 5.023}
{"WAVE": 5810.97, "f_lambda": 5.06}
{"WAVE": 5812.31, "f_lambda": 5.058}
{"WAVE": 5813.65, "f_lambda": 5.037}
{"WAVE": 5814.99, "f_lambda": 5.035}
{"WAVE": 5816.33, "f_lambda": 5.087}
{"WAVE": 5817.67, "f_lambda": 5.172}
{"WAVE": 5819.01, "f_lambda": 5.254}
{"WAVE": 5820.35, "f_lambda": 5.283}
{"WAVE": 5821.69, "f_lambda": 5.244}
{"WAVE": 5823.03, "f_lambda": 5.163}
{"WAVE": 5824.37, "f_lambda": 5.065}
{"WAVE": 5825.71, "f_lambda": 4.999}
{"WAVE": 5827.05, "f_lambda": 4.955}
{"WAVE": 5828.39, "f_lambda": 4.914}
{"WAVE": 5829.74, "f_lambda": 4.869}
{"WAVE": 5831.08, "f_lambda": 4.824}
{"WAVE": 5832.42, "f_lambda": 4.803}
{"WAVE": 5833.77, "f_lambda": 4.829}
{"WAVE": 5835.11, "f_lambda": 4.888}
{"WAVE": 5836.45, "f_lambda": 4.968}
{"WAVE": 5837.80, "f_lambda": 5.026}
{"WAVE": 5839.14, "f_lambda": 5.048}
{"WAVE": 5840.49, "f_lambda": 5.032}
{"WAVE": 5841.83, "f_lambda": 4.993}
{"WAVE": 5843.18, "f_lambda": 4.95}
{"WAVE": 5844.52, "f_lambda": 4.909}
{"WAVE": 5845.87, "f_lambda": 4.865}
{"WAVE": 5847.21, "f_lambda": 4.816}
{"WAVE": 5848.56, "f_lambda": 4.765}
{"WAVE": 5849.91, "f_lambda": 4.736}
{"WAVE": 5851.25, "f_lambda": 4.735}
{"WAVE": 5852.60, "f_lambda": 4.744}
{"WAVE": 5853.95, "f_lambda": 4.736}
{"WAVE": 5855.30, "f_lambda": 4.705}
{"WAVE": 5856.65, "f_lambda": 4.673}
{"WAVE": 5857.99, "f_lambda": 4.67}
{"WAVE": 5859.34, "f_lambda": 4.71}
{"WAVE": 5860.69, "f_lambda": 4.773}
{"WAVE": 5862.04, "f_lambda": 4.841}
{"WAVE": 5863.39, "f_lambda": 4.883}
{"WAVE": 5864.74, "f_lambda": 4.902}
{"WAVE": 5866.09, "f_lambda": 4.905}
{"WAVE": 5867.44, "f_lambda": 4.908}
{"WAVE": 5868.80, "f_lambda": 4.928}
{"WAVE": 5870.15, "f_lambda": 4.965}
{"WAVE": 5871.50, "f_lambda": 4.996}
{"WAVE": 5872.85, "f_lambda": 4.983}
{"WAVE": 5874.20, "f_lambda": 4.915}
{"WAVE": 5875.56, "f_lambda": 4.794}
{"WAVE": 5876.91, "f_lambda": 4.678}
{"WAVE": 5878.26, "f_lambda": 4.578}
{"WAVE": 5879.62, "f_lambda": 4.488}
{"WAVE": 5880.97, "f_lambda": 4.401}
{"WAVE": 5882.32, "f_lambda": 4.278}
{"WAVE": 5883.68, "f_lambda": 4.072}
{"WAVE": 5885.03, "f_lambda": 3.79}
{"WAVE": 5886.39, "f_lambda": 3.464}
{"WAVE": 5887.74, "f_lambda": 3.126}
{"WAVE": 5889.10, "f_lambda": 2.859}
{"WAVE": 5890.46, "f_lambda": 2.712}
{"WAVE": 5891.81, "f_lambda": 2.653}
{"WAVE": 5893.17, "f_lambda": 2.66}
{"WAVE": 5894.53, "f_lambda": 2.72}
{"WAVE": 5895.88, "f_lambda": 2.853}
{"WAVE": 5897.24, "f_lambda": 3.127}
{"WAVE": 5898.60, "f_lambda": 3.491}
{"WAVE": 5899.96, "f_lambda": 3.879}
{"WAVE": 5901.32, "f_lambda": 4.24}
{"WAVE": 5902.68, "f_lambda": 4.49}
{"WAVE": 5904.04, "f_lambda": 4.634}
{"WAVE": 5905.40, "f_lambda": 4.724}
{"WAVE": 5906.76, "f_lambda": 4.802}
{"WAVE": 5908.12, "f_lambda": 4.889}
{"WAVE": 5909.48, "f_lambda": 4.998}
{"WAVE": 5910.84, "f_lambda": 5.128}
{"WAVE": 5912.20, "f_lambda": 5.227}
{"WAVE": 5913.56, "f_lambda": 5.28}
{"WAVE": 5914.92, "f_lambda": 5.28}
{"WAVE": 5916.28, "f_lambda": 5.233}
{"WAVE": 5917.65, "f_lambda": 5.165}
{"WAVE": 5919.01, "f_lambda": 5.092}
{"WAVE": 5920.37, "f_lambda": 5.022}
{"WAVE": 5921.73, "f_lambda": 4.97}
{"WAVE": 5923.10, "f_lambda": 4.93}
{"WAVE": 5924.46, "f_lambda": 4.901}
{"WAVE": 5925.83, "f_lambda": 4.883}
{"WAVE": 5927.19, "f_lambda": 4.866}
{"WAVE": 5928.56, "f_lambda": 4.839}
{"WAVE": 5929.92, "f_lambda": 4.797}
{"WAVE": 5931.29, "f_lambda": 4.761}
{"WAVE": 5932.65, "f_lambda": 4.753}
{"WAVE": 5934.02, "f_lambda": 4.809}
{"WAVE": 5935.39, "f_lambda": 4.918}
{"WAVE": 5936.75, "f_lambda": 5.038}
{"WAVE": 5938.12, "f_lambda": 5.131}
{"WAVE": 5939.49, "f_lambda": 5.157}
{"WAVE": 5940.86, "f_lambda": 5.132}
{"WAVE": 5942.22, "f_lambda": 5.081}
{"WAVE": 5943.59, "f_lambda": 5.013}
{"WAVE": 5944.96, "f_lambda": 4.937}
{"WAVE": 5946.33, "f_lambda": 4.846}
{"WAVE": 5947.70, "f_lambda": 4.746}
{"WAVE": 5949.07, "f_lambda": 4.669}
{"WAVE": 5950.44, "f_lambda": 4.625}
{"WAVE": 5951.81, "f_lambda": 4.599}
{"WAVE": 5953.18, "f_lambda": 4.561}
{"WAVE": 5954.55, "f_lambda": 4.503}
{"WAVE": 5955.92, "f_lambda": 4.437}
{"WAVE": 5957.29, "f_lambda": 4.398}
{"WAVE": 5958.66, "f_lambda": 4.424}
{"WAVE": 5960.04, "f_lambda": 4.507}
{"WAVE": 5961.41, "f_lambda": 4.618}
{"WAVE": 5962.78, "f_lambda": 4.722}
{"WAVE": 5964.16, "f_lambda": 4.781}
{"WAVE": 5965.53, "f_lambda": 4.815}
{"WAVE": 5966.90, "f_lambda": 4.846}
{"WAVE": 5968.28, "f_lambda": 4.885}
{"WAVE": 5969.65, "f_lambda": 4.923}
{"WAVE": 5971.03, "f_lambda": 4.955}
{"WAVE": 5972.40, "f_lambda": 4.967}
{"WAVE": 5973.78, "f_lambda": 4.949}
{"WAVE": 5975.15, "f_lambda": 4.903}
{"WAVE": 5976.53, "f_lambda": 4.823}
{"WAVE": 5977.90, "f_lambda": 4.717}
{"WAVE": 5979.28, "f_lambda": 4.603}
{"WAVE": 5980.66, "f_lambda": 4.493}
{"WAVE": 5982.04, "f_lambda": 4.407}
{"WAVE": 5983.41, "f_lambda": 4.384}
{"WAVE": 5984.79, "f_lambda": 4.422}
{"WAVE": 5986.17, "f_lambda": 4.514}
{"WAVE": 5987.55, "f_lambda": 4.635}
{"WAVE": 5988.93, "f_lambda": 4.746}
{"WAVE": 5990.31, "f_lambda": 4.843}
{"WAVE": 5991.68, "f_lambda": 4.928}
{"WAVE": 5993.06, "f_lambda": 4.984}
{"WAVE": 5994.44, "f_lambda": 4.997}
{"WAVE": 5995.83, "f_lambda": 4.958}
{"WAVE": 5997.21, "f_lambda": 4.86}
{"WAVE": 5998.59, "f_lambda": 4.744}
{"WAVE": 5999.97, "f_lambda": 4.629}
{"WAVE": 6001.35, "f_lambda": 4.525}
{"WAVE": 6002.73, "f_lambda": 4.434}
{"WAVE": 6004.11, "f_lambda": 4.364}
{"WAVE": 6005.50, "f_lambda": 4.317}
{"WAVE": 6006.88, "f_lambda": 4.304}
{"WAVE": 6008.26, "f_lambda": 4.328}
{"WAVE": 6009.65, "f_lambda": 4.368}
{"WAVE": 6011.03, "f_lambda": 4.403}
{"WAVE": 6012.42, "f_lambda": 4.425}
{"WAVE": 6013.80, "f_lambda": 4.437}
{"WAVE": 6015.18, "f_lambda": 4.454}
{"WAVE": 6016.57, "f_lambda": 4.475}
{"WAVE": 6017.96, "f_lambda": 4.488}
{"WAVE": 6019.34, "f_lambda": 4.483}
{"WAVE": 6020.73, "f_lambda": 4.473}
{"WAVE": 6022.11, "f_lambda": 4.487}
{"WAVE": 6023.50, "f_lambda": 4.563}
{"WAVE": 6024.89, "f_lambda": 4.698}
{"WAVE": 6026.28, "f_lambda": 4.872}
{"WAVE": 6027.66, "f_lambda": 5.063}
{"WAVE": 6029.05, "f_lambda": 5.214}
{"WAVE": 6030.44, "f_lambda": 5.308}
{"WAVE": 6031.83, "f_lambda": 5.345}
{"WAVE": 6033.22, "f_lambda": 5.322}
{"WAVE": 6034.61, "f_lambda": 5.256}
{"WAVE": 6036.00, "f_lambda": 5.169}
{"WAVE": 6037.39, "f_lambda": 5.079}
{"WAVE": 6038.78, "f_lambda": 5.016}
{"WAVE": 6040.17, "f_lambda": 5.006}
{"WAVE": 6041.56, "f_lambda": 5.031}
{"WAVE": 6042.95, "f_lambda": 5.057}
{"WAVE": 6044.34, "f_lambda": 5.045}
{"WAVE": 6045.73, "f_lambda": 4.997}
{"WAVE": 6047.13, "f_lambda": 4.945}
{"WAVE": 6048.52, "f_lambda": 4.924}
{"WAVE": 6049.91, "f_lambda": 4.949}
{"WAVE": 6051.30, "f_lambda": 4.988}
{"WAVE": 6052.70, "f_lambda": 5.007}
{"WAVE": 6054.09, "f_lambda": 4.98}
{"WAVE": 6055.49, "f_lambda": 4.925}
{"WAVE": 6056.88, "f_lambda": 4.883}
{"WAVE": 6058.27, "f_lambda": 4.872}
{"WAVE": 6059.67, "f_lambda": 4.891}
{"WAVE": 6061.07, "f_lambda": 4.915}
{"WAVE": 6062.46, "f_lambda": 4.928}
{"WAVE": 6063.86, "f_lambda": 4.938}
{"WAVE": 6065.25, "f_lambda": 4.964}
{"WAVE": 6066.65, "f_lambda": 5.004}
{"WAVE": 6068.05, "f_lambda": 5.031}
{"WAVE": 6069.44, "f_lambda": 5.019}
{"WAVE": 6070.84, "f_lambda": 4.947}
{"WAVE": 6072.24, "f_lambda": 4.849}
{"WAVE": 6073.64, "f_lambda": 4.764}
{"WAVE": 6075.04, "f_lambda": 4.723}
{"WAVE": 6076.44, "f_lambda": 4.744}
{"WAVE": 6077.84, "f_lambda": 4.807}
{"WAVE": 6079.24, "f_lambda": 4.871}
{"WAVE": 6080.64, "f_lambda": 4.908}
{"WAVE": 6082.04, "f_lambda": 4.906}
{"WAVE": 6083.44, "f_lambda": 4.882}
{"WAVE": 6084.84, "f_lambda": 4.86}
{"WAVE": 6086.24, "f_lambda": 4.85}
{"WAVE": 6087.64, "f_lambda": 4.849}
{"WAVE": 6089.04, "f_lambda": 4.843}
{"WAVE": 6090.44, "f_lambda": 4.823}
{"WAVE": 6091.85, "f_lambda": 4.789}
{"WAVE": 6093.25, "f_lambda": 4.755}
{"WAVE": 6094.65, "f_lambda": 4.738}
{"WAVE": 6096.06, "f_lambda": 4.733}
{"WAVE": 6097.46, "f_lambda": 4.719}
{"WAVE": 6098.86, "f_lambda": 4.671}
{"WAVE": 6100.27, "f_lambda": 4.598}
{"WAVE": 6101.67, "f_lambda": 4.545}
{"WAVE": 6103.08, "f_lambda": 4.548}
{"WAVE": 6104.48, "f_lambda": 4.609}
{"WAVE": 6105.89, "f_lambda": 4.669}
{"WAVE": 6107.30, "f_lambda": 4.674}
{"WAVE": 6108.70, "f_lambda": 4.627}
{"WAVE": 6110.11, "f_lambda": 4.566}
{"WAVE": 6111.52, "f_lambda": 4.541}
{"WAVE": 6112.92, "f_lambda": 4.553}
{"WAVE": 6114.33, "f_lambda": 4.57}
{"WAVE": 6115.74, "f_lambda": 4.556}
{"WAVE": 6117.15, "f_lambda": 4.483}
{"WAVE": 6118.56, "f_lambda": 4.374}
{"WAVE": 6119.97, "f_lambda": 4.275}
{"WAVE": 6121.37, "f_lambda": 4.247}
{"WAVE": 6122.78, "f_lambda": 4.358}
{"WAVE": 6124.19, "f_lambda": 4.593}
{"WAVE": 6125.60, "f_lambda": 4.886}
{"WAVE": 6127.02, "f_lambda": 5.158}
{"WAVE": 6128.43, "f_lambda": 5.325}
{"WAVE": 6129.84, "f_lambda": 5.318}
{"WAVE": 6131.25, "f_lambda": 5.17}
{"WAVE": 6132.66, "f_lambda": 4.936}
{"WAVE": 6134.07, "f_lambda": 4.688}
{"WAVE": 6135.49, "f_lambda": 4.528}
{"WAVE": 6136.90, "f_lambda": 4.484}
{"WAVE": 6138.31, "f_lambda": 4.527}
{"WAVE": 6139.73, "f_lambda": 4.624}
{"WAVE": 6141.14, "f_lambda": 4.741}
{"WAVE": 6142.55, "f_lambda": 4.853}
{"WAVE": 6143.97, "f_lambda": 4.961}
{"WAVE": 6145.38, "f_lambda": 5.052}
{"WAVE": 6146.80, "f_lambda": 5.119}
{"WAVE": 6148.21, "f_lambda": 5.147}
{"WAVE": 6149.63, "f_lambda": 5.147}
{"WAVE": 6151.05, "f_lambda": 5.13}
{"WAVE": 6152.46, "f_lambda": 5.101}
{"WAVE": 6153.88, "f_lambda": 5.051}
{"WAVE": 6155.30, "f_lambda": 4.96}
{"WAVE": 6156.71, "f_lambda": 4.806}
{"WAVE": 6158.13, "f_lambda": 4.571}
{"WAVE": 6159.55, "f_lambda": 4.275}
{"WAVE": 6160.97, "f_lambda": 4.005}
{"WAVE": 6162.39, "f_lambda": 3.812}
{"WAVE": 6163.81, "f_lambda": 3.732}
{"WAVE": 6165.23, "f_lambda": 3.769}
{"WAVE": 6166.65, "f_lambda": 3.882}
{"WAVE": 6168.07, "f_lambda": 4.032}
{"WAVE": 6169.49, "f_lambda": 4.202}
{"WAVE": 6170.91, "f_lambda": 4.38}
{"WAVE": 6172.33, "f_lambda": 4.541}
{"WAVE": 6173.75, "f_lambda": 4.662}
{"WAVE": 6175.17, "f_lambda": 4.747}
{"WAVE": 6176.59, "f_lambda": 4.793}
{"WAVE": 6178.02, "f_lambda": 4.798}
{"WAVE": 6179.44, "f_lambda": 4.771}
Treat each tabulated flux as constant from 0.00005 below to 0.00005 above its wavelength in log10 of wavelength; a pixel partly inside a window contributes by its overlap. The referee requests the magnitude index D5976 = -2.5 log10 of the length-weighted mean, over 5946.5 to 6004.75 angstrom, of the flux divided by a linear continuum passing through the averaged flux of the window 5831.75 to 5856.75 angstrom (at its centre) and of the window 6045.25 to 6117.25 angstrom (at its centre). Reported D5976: 0.03 mag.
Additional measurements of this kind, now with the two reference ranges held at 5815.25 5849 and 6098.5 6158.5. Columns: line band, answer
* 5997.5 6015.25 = 0.093 mag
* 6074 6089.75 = -0.011 mag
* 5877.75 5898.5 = 0.393 mag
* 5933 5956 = 0.013 mag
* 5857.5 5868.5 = 0.031 mag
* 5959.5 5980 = 0.017 mag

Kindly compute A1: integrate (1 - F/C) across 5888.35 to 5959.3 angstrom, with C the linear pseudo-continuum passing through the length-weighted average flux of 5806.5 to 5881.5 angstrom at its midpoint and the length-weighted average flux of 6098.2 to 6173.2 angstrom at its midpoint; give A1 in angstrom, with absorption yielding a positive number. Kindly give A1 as 4.2 angstrom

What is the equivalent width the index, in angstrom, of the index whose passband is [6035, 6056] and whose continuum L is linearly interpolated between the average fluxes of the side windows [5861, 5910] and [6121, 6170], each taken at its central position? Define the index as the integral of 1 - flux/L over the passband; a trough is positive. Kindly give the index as -2.5 angstrom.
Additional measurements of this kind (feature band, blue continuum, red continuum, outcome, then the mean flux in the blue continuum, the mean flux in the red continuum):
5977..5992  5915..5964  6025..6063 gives 1.0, 4.83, 5.03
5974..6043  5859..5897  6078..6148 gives -3.8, 4.15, 4.74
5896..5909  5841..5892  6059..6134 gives 1.0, 4.52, 4.77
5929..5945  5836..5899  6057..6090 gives -1.4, 4.38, 4.89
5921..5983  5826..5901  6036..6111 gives -2.4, 4.43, 4.86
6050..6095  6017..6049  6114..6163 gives -0.1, 4.95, 4.74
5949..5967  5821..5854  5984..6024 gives 0.3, 4.92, 4.57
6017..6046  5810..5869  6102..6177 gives -1.3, 4.93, 4.63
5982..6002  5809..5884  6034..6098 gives 0.8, 4.88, 4.92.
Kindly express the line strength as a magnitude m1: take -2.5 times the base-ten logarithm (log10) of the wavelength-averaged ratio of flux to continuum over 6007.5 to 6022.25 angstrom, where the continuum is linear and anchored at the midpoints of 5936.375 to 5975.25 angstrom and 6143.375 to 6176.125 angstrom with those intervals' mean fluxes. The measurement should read 0.07 mag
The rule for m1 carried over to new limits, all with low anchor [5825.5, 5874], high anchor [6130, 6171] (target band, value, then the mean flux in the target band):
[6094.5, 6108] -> 0.00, 4.65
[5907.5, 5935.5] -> -0.04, 4.99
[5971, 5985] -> 0.02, 4.69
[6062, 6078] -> -0.05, 4.89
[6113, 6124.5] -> 0.05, 4.43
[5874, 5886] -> 0.10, 4.4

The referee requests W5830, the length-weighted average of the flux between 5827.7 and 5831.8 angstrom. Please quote 4.87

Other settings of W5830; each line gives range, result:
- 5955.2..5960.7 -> 4.44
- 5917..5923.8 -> 5.04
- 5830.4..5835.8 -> 4.84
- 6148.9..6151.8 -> 5.14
